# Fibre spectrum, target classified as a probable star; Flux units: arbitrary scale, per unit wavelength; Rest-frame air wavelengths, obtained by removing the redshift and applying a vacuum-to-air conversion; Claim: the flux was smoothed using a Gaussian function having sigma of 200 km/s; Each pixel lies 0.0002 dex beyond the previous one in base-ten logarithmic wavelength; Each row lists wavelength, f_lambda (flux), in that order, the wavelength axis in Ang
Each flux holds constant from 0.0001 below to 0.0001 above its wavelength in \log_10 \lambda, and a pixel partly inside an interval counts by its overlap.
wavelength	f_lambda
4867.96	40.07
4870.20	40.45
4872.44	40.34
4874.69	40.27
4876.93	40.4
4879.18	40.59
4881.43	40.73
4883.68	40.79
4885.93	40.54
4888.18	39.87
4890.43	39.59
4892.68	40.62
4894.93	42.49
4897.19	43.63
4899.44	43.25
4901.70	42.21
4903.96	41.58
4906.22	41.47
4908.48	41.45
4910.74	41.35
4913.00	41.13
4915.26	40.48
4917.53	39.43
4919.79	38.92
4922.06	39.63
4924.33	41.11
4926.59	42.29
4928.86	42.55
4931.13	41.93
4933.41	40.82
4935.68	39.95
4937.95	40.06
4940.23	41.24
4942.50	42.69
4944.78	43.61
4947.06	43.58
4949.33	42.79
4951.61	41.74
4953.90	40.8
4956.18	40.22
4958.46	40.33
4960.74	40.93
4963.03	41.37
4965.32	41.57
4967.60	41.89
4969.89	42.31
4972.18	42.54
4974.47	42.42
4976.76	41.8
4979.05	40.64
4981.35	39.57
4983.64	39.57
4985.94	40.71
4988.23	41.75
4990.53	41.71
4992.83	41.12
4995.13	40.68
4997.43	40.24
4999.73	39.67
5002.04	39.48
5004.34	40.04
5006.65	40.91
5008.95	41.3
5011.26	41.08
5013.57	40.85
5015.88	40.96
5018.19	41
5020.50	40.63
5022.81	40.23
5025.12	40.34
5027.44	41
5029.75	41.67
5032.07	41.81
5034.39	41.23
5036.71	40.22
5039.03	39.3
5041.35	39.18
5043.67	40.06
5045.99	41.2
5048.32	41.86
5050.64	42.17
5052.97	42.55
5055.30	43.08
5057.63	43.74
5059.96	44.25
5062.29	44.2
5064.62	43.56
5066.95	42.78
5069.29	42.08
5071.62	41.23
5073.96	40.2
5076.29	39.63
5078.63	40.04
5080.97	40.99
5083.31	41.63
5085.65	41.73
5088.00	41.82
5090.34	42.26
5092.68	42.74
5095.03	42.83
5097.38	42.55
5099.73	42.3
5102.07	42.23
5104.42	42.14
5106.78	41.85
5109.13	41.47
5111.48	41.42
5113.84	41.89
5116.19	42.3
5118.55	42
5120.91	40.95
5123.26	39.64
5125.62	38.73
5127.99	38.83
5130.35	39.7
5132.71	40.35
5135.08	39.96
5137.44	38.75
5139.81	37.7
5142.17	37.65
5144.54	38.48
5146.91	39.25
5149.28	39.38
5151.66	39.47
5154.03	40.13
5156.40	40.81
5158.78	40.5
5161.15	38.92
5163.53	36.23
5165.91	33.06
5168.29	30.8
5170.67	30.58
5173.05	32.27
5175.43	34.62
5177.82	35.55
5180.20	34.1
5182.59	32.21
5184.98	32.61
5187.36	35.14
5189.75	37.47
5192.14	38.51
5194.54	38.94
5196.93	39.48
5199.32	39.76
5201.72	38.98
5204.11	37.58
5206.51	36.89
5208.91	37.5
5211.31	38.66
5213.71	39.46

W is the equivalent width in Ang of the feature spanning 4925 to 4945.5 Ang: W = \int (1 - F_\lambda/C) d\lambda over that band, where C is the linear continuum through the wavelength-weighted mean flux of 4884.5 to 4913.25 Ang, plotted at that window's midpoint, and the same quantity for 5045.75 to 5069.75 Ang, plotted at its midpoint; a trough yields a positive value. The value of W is 0.1 Ang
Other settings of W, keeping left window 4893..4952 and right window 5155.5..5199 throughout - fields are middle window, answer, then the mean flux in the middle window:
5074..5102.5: -2.9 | 41.7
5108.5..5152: -3.6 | 39.9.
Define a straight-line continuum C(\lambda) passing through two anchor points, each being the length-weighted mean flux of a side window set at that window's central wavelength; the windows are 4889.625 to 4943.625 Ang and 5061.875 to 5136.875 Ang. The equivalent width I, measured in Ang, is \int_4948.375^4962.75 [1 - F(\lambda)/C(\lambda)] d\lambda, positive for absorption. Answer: 0.05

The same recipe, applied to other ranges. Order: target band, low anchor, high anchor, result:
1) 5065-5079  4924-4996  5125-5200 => -0.8 Ang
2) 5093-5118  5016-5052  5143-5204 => -2.2 Ang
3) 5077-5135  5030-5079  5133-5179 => -2.9 Ang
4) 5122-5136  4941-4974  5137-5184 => -0.8 Ang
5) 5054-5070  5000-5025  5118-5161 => -1.3 Ang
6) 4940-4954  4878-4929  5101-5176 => -0.6 Ang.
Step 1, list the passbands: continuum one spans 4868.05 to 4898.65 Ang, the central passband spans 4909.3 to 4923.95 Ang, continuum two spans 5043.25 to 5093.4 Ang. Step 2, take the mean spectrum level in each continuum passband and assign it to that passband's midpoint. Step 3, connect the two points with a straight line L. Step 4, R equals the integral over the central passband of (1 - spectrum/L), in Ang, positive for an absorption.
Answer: 0.3 Ang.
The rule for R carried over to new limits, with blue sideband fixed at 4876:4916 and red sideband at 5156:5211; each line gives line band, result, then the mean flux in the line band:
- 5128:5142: -0.80 Ang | 39.2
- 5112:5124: -1.32 Ang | 41.4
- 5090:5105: -1.90 Ang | 42.5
